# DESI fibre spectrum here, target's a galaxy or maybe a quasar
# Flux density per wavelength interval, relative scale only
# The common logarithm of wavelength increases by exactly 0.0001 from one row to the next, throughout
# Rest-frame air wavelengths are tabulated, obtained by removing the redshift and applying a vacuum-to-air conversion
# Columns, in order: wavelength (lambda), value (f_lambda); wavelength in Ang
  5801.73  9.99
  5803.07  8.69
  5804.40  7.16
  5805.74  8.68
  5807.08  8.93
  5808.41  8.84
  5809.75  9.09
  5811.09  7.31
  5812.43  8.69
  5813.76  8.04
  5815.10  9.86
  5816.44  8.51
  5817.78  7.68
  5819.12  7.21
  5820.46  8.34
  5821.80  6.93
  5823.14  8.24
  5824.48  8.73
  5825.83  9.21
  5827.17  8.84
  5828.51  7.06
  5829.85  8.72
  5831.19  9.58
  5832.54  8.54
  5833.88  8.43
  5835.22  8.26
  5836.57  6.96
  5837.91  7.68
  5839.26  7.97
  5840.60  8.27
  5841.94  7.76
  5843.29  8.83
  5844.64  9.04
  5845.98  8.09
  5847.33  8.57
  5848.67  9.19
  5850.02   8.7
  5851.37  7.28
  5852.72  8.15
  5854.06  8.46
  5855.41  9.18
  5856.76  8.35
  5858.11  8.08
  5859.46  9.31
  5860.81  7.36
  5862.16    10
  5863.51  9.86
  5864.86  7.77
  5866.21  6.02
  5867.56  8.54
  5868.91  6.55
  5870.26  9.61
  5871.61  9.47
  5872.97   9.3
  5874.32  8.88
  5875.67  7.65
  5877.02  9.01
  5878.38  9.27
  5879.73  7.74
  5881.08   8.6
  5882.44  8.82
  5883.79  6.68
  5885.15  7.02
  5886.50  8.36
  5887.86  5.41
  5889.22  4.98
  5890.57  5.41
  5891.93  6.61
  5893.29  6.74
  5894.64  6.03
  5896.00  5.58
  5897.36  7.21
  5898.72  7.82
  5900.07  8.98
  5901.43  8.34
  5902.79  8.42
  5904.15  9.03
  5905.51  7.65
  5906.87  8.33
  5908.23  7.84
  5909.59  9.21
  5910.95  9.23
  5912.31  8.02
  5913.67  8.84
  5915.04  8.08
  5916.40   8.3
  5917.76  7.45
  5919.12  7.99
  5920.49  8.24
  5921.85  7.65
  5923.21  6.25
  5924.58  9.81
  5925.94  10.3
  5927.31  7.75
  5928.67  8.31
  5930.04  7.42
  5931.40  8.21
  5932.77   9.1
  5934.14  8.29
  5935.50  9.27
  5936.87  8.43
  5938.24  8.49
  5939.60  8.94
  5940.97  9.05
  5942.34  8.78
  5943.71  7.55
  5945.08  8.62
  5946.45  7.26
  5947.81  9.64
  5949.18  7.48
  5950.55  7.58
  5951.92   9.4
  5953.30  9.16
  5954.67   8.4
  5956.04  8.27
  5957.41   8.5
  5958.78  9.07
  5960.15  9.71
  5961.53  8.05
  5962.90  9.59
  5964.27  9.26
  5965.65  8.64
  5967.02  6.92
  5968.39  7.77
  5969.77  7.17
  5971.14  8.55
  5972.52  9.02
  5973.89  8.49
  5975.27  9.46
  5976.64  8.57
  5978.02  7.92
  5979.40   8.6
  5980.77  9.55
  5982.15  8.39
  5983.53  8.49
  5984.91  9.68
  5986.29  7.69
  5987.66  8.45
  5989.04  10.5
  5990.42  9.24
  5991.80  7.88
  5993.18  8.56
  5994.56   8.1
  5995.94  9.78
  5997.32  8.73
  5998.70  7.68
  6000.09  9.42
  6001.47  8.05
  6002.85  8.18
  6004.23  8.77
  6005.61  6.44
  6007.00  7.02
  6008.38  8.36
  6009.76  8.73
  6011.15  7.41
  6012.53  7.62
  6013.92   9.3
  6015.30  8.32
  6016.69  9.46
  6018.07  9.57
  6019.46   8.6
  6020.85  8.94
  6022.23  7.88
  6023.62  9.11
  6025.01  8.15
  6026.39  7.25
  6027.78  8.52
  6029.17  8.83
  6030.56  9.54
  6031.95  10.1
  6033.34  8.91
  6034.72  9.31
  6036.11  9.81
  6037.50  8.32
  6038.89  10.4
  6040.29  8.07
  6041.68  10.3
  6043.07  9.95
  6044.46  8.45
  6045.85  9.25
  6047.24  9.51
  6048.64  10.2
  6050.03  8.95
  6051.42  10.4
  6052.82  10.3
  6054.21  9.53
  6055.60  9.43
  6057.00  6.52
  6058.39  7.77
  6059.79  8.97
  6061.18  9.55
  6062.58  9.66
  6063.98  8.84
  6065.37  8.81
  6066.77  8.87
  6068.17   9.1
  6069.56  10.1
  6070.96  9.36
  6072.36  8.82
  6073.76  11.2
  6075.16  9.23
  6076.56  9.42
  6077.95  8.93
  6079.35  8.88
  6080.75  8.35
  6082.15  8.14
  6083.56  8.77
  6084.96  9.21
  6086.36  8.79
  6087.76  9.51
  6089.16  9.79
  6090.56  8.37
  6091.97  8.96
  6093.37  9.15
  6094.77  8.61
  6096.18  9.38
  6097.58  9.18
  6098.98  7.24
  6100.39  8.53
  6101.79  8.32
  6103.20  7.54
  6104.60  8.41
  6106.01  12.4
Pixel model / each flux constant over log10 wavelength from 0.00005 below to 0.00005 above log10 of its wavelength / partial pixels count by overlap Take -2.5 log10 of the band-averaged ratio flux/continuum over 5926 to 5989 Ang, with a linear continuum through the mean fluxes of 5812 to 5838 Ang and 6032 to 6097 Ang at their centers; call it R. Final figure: 0.03 mag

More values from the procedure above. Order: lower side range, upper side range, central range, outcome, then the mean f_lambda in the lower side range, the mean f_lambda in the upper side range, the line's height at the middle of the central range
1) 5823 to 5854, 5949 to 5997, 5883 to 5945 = 0.08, 8.36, 8.64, 8.51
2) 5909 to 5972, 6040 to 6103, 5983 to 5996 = -0.02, 8.43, 9.08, 8.67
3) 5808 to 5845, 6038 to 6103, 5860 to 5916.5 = 0.08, 8.3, 9.09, 8.5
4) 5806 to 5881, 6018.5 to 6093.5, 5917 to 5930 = 0.07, 8.4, 9.1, 8.66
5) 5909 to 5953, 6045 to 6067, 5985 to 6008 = 0.05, 8.41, 9.16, 8.8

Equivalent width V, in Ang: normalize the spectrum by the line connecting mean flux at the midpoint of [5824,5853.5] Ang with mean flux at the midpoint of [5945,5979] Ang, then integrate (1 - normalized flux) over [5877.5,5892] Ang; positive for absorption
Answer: 2.0 Ang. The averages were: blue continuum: 8.36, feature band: 7.22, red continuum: 8.5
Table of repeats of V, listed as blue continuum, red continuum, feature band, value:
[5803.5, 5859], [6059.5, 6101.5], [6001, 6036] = 1.40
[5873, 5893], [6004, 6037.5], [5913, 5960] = -2.98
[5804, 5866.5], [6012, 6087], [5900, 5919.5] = 0.53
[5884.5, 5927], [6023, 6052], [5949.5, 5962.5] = -0.60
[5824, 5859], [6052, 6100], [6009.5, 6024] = 0.40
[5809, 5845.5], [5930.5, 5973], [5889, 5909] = 2.60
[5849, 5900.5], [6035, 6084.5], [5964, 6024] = 1.57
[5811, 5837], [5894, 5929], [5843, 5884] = -1.37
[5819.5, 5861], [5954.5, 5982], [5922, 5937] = 0.11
